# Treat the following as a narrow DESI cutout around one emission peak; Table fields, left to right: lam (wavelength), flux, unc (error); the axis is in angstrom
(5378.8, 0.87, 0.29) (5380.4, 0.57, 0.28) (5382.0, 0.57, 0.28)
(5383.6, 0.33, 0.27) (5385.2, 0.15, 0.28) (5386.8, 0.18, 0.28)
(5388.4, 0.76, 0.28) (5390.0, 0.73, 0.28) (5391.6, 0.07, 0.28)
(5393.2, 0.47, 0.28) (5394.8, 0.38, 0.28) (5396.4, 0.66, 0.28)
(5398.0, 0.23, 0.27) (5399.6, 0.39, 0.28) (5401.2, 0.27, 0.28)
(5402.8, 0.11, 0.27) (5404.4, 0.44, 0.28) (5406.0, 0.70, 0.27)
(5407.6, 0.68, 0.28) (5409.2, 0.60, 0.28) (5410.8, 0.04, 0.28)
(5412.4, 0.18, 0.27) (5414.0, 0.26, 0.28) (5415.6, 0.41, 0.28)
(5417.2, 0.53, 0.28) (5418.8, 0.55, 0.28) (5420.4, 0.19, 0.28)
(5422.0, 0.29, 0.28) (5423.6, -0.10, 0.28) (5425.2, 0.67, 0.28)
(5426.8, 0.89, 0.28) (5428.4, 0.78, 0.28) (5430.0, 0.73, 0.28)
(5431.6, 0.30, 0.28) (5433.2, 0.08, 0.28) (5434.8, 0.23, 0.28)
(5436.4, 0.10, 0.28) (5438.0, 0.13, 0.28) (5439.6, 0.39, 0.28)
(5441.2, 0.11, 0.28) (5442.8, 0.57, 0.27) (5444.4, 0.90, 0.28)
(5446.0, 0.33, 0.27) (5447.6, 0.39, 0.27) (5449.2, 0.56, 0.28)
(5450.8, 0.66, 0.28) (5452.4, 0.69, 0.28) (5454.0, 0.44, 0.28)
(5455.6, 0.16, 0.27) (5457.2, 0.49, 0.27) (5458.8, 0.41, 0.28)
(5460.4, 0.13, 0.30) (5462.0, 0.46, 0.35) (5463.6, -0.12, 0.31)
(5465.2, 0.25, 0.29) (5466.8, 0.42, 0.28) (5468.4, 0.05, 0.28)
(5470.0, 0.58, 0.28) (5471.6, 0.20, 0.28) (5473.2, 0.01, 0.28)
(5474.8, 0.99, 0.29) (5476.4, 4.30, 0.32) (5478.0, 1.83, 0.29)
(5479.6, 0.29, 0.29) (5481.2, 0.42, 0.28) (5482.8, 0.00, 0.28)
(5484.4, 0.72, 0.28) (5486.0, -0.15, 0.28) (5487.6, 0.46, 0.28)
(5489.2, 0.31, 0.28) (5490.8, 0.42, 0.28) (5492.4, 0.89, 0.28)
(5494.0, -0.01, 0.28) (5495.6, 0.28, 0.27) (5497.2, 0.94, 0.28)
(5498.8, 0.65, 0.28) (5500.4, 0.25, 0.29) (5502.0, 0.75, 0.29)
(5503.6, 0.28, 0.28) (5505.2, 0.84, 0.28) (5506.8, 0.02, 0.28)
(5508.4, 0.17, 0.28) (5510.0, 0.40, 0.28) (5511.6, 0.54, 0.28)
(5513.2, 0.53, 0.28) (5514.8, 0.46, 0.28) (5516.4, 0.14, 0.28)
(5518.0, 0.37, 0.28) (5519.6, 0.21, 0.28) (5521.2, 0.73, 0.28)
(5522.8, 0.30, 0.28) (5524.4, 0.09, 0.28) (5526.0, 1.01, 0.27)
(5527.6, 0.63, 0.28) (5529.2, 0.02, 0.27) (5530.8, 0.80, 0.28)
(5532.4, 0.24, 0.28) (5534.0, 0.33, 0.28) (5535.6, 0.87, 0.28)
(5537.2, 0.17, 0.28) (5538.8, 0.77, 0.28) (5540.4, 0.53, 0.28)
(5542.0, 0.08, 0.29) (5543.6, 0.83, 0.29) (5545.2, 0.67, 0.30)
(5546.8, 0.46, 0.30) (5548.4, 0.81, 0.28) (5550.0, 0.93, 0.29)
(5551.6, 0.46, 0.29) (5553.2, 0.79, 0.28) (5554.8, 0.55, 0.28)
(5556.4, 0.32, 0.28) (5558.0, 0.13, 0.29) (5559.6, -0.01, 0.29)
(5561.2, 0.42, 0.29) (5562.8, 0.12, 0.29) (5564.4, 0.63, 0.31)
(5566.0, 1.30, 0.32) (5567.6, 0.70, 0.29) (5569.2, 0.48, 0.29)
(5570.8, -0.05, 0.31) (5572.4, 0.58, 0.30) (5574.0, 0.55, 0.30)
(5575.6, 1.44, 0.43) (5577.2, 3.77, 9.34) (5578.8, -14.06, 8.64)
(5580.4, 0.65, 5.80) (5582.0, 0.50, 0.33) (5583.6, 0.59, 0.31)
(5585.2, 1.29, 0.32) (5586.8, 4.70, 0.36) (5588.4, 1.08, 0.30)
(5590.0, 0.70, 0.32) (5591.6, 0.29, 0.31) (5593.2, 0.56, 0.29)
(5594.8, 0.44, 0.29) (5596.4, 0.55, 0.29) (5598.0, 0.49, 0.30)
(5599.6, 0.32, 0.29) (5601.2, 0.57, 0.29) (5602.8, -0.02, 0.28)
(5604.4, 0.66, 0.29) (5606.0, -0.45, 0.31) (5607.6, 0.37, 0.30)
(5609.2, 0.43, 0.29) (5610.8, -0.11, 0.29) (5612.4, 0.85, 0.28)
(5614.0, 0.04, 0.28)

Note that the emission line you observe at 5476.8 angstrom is H-beta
